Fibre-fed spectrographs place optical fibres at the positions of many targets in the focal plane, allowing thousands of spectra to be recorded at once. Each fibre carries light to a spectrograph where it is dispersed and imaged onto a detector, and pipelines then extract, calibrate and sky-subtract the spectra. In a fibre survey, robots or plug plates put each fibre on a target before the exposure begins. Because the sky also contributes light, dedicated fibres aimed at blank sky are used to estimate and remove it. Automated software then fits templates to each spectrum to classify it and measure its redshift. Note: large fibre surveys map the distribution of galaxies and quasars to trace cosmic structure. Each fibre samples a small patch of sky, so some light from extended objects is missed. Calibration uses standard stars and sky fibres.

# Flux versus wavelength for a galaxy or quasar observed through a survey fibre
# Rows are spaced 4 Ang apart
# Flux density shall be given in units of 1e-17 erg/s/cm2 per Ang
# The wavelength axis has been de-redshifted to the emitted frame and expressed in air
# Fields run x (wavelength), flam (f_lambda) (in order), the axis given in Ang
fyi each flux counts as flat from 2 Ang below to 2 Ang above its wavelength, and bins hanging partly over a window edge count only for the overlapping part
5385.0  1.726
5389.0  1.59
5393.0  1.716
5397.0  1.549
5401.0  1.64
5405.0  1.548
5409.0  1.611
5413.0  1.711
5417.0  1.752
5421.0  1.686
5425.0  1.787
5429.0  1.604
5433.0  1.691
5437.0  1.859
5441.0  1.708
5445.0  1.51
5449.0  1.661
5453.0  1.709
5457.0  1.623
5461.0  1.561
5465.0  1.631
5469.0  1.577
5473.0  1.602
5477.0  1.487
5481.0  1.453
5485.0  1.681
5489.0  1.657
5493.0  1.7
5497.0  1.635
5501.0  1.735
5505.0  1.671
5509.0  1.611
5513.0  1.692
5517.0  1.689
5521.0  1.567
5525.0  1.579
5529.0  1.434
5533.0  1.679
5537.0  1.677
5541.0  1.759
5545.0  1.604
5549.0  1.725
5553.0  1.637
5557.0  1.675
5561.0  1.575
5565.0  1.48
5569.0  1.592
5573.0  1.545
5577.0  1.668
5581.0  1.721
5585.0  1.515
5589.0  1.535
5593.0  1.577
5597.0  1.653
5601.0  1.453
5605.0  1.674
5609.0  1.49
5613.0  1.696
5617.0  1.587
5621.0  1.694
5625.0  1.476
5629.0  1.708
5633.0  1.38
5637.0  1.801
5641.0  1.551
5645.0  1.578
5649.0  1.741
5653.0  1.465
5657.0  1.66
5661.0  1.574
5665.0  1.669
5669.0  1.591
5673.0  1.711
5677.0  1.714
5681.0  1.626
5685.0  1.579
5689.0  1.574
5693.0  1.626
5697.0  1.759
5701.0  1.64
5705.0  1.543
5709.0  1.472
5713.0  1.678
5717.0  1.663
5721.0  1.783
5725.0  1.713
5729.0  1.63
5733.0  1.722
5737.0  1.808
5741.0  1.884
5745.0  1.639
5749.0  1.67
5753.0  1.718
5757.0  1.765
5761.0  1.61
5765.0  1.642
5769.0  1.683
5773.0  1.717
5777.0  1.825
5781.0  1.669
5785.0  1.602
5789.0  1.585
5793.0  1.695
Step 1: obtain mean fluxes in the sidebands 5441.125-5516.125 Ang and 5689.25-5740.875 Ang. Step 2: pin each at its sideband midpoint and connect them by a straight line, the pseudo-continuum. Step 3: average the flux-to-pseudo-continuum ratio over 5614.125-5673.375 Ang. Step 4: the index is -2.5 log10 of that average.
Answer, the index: 0.03 mag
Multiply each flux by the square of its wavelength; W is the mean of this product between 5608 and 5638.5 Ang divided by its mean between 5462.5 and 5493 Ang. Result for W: 1.1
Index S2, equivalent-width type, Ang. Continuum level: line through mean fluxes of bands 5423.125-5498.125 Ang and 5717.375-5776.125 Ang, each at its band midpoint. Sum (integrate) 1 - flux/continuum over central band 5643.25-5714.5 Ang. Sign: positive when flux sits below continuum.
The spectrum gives 3.1 Ang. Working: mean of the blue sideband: 1.64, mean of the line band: 1.62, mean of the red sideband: 1.71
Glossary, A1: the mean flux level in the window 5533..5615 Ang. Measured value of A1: 1.61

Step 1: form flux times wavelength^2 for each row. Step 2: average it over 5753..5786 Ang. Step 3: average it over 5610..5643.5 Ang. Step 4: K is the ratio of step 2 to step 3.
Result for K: 1.1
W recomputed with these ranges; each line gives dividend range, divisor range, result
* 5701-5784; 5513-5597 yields 1.12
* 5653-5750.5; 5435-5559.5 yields 1.09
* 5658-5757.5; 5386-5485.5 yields 1.12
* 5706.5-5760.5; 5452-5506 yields 1.15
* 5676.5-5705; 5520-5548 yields 1.07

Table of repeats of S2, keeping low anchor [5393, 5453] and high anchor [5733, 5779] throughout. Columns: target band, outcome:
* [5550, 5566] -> 0.79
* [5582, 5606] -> 1.80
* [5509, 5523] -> 0.33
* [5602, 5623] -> 0.99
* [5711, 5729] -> 0.18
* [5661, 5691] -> 1.35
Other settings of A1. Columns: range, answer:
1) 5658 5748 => 1.66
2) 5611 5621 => 1.65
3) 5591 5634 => 1.59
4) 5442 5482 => 1.59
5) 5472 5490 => 1.57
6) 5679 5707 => 1.62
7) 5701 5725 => 1.64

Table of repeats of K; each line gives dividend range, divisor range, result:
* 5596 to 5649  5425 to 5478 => 1.04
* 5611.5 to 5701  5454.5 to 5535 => 1.07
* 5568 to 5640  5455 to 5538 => 1.03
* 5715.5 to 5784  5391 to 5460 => 1.15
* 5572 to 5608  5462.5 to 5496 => 1.04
